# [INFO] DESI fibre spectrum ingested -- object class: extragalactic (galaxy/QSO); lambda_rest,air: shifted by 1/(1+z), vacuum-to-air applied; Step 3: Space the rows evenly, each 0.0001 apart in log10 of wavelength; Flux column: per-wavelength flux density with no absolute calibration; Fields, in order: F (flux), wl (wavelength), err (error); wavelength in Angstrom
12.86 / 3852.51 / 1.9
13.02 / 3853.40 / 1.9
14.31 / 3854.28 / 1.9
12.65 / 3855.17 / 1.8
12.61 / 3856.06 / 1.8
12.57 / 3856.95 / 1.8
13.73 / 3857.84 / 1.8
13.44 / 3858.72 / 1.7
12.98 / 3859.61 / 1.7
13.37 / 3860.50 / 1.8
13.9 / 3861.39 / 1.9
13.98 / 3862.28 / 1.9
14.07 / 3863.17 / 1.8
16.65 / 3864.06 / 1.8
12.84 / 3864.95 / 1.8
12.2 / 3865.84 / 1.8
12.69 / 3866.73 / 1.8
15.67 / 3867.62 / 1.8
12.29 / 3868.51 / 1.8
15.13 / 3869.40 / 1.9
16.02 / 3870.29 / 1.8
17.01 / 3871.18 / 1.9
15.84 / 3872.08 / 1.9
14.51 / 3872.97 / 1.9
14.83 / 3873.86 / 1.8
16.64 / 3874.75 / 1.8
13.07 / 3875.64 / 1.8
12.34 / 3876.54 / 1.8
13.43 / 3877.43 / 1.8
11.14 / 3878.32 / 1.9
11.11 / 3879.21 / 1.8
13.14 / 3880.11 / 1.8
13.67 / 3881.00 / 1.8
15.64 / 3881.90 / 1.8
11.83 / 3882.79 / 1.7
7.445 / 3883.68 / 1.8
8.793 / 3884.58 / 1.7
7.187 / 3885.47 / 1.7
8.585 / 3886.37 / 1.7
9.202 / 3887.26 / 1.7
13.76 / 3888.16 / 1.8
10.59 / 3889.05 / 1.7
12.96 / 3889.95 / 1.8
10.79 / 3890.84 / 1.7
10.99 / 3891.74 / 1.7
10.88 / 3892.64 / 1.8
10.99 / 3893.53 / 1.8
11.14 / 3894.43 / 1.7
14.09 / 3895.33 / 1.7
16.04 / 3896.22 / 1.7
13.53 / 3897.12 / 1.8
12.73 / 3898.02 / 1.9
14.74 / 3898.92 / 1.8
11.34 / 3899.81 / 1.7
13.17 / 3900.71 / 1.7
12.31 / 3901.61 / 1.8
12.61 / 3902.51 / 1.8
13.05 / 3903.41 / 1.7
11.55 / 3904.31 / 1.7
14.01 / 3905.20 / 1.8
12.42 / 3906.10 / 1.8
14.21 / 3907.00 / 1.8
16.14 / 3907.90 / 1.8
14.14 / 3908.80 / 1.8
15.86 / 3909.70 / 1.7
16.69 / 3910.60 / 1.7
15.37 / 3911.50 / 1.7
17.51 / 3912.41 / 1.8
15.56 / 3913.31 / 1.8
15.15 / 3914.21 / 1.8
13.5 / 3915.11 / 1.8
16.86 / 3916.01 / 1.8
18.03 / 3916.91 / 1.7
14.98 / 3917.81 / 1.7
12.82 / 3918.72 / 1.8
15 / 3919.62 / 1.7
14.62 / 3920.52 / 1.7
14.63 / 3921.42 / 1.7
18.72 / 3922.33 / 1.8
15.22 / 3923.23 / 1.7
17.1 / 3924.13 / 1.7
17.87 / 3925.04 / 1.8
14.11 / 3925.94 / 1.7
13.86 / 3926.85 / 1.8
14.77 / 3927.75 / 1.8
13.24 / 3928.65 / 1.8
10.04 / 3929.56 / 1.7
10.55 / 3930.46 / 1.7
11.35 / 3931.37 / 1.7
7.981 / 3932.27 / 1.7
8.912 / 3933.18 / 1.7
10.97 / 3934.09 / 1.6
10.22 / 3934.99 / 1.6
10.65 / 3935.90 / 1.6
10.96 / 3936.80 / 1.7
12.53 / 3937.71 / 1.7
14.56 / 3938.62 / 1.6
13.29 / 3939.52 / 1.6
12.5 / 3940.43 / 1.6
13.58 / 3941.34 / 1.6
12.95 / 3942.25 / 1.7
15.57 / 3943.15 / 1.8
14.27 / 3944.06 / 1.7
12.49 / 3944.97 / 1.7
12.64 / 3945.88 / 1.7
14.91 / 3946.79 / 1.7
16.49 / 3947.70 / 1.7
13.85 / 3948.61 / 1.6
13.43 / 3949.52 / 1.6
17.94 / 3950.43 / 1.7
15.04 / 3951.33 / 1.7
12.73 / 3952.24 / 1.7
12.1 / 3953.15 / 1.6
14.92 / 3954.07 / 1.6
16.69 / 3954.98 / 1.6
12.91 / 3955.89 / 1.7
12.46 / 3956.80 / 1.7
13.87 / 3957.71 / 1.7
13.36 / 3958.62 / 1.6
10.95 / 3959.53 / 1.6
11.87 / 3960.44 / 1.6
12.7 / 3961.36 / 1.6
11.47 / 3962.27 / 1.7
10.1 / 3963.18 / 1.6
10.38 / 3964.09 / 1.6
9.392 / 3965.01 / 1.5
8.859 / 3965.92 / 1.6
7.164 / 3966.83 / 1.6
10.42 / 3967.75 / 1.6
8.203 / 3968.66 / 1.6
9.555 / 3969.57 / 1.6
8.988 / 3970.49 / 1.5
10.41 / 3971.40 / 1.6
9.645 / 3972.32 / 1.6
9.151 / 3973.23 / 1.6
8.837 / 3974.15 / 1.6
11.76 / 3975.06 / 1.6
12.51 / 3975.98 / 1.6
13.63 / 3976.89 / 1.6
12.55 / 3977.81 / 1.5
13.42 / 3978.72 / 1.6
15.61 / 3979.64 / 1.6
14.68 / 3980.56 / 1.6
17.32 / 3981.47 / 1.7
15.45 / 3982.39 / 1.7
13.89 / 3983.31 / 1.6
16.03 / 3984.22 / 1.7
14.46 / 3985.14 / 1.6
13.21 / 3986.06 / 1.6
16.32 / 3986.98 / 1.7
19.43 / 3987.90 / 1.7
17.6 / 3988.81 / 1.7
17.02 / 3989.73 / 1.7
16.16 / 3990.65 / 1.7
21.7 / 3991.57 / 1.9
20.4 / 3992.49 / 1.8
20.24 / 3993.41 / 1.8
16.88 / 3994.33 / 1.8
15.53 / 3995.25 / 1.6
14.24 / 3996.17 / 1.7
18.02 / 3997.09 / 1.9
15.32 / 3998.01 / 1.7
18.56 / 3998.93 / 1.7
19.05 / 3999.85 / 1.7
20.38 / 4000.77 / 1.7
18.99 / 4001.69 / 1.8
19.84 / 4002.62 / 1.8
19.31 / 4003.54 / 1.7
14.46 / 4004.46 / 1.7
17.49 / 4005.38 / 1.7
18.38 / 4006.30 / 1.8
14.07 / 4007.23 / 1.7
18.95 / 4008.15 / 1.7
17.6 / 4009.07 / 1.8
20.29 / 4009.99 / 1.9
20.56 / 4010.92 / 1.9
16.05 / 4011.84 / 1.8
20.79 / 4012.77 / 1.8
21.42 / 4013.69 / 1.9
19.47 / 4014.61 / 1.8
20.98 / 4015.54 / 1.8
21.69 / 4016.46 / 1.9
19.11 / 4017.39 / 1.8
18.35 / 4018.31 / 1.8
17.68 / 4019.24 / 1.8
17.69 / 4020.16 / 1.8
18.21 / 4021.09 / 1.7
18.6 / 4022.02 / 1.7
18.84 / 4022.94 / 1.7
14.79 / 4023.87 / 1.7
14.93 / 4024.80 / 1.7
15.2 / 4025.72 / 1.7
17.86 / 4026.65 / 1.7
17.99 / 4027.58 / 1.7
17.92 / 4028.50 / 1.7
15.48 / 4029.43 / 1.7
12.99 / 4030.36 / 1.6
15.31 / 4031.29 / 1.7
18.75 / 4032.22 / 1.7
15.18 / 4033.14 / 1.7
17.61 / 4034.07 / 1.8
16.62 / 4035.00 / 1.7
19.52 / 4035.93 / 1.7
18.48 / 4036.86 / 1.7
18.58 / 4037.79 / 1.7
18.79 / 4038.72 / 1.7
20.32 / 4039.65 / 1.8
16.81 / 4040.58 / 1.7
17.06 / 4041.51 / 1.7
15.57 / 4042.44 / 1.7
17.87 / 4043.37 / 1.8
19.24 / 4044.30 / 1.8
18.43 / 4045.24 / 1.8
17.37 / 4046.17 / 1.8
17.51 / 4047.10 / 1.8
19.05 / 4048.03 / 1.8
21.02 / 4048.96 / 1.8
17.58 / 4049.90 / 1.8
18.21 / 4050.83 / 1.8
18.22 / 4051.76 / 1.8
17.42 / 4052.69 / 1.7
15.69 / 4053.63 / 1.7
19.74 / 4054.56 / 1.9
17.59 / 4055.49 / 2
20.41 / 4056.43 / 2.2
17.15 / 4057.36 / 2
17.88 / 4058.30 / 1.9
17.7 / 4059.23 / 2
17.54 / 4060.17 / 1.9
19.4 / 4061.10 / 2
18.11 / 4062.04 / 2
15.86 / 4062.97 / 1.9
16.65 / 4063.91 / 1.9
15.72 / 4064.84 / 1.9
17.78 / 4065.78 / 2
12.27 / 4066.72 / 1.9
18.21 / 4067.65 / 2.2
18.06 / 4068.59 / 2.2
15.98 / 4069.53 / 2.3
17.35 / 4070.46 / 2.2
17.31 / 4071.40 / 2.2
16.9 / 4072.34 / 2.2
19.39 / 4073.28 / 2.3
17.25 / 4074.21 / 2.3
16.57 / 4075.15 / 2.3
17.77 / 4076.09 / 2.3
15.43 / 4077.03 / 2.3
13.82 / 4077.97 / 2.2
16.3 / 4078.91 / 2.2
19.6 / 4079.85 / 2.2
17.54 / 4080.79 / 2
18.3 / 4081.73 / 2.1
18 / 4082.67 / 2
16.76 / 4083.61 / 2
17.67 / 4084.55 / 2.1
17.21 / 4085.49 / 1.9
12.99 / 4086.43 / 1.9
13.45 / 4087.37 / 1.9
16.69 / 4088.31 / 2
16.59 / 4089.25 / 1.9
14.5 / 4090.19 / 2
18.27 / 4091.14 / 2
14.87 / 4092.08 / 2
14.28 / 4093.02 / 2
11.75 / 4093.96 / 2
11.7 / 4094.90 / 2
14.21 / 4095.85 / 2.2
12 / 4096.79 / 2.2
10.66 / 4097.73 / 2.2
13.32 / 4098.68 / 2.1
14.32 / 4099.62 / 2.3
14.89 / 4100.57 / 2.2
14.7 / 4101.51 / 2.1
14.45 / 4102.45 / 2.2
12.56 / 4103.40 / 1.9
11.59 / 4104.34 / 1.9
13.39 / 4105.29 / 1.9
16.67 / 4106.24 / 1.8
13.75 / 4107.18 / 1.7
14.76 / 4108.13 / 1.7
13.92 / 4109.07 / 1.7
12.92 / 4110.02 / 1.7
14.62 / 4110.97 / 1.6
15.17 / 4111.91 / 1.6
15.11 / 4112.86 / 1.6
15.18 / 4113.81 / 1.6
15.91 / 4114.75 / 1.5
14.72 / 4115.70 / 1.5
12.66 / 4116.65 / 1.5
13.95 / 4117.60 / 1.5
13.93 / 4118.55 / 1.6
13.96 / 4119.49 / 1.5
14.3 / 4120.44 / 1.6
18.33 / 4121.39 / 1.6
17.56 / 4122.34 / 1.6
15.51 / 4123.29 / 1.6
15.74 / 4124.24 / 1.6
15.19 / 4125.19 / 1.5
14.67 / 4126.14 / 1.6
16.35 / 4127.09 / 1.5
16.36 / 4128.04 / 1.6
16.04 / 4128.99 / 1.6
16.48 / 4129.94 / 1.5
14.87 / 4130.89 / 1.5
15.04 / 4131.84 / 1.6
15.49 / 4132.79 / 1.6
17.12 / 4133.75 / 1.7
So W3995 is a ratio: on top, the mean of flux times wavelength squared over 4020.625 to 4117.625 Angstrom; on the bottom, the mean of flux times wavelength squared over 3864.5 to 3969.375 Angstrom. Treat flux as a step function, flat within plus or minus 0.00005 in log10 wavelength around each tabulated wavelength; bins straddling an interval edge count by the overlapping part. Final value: 1.35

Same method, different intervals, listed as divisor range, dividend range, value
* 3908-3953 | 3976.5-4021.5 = 1.30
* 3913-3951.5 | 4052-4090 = 1.32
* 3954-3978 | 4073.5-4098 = 1.49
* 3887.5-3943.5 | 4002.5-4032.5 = 1.40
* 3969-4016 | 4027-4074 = 1.11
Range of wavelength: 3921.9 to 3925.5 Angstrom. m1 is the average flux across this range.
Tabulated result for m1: 17.2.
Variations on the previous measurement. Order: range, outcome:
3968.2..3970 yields 8.91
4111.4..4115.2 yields 15.4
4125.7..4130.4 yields 16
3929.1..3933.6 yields 9.76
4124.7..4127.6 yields 15.4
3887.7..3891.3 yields 12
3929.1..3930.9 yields 10.3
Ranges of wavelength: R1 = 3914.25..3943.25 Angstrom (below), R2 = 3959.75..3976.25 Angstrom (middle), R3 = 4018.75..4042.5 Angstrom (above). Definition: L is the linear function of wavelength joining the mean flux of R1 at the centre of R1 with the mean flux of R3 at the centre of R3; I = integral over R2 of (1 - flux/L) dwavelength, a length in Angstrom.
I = 5.4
